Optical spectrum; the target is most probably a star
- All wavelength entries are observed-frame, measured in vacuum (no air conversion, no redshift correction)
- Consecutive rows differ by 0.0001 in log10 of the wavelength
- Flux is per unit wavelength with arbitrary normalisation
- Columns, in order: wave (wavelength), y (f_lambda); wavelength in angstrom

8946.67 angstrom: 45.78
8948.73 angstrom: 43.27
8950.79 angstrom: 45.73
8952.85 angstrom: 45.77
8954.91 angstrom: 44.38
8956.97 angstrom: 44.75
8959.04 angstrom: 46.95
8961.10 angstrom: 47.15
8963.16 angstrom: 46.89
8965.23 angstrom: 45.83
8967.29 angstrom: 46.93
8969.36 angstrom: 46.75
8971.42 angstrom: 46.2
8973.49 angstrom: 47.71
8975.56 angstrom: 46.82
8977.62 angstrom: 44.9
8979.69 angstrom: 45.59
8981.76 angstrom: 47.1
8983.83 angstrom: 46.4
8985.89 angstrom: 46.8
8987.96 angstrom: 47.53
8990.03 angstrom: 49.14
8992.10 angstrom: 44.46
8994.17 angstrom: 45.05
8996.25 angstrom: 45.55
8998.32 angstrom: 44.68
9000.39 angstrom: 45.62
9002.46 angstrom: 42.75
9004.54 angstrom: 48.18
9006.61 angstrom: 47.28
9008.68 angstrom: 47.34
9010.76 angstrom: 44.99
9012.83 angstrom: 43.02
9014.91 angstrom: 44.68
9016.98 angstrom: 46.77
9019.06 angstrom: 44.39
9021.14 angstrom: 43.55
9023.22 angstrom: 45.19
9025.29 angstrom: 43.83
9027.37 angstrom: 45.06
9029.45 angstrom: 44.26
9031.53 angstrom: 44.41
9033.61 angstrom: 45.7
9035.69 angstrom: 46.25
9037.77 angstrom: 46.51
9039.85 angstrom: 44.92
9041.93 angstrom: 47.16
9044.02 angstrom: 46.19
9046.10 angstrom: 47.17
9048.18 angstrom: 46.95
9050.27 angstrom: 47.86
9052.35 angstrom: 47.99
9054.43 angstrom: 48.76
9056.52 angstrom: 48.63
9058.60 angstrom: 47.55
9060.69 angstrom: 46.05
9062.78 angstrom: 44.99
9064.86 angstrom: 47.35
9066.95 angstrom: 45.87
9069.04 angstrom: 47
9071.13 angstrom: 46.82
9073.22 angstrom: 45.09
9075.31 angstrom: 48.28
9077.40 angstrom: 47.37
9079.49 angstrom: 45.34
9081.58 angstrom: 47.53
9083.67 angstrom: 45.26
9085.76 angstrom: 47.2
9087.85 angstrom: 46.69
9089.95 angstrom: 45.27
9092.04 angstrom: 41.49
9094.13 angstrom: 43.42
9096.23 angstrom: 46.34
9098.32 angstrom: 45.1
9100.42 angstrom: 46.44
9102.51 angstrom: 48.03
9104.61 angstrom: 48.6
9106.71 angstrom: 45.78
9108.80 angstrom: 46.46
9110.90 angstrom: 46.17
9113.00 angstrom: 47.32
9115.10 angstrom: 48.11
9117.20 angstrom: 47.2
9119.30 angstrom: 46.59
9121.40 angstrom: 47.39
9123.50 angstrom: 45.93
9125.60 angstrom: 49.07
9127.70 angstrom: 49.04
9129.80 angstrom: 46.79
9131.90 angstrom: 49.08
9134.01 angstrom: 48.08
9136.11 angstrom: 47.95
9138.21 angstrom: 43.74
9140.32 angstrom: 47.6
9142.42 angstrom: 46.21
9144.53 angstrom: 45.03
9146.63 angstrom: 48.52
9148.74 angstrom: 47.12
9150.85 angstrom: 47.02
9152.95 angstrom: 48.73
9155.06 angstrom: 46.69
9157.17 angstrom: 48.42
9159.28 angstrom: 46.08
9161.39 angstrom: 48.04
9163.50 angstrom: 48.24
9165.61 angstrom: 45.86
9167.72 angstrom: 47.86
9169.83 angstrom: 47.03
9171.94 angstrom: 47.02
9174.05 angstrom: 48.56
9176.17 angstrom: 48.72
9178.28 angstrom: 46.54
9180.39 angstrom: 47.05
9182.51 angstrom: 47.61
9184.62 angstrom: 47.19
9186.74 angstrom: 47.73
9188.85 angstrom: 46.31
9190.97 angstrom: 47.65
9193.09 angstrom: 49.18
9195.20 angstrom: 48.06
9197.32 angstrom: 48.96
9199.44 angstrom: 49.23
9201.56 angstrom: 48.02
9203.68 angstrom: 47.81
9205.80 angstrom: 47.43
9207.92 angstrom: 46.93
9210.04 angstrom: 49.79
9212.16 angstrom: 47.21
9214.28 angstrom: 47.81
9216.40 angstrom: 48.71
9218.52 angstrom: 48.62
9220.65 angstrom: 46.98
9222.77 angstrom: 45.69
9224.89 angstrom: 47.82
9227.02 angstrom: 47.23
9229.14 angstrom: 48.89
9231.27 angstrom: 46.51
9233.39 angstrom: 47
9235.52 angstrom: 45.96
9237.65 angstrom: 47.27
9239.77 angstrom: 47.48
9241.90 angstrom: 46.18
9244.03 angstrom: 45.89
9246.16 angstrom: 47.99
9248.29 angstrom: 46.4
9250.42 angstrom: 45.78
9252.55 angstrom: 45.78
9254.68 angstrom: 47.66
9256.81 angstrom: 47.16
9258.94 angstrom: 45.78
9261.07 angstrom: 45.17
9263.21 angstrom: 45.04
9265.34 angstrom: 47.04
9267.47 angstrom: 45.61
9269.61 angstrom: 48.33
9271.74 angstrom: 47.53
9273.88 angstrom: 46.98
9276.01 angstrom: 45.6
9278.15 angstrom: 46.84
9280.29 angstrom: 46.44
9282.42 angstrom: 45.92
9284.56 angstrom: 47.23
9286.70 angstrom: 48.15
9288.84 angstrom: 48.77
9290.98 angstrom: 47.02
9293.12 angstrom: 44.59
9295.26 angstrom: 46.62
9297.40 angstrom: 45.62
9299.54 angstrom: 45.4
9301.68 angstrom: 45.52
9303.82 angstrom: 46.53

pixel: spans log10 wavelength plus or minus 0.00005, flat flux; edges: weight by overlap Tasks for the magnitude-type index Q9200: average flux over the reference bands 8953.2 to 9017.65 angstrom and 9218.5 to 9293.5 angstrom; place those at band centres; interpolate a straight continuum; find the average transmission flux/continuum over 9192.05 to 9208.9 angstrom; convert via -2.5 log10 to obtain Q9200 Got -0.04 mag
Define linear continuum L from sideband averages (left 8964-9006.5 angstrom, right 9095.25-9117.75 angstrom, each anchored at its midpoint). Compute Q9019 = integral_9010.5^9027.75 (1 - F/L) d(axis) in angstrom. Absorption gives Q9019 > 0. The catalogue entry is 0.68 angstrom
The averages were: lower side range 46.2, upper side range 46.9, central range 44.6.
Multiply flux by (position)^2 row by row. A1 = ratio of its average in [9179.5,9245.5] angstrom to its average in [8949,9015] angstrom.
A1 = 1.09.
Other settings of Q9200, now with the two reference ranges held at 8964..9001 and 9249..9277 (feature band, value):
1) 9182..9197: -0.031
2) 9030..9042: 0.015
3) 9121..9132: -0.034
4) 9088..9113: 0.012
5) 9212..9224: -0.026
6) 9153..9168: -0.023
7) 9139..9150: -0.010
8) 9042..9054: -0.023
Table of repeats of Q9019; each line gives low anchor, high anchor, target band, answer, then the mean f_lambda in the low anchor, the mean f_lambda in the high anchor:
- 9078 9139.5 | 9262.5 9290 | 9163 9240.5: -1.4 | 46.6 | 46.9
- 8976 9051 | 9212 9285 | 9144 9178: -0.7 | 45.8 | 46.8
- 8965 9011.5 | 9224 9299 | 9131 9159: -0.4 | 46.3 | 46.7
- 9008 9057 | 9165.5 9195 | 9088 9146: 0.2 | 45.9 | 47.5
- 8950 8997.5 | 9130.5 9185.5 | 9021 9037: 0.6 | 46.3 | 47.3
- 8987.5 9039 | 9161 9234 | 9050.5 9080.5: -0.6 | 45.4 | 47.7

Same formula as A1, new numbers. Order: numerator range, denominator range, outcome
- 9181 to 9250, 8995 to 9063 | 1.08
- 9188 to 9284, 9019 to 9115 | 1.06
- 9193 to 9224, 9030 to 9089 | 1.06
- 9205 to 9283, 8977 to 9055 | 1.08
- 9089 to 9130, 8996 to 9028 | 1.05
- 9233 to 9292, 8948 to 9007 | 1.08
